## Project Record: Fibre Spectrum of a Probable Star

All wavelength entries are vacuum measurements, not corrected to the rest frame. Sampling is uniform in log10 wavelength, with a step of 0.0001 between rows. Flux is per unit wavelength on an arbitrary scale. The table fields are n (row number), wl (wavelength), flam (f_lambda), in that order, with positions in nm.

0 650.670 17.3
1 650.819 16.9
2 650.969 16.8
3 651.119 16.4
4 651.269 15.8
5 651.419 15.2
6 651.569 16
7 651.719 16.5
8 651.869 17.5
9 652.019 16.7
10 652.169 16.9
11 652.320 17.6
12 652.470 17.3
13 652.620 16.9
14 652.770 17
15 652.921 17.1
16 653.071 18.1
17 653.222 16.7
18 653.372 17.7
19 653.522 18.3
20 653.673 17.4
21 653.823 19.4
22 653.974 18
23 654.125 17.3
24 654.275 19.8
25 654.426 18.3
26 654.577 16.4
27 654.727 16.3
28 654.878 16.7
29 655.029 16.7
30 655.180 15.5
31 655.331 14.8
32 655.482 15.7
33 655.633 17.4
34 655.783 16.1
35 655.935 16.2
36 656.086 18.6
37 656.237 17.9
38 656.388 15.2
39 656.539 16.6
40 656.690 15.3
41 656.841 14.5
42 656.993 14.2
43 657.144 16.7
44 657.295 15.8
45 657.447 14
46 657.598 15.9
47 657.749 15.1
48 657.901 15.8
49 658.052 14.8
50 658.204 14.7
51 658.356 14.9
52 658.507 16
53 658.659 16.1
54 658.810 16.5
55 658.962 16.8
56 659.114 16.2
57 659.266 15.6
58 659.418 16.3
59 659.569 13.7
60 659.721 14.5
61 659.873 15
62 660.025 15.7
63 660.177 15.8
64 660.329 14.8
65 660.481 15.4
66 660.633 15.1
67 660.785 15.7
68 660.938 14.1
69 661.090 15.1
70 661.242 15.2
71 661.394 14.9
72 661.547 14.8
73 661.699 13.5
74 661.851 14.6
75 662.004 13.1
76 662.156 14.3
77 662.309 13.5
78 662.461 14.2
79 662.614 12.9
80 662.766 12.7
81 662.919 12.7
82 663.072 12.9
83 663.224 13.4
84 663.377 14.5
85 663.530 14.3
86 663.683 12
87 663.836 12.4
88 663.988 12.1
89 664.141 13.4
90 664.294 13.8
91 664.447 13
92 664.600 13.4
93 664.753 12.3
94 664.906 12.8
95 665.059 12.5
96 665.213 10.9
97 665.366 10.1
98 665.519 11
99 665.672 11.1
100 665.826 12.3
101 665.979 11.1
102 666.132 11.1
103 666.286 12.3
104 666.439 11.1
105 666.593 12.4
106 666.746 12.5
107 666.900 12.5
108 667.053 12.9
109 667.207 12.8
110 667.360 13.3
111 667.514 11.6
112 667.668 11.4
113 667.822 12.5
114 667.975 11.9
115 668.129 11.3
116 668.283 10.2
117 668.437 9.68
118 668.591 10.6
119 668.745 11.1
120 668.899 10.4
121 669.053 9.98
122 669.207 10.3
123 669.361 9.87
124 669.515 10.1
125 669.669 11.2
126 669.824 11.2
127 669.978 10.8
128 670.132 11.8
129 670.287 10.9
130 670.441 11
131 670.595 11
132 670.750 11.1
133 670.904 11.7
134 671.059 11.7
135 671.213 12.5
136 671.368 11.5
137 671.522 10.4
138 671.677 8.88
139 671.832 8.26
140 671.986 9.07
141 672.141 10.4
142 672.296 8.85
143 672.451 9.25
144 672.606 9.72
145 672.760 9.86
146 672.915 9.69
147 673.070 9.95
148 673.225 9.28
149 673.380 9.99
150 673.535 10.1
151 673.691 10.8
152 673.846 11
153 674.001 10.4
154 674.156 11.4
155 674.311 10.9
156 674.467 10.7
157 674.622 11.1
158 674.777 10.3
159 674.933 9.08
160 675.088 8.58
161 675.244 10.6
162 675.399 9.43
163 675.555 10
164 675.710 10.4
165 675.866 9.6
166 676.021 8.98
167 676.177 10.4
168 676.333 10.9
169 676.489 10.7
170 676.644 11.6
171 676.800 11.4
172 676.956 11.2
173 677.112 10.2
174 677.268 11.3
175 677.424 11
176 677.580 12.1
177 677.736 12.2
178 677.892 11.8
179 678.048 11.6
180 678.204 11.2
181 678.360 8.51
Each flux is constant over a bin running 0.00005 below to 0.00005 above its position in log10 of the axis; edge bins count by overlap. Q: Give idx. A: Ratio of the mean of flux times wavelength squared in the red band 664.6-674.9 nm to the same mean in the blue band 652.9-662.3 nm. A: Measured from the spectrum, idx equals 0.7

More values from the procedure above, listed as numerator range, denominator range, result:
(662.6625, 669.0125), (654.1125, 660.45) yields 0.78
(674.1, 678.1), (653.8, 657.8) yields 0.69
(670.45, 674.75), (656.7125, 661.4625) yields 0.70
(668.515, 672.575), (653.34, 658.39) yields 0.67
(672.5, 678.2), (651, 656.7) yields 0.66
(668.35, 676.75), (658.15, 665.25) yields 0.75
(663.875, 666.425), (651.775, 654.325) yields 0.71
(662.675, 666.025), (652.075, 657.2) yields 0.76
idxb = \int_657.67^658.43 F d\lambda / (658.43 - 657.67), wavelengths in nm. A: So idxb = 15.1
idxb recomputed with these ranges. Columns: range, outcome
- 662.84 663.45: 13.4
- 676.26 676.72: 11.1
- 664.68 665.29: 12.1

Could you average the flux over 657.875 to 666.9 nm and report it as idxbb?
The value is 13.8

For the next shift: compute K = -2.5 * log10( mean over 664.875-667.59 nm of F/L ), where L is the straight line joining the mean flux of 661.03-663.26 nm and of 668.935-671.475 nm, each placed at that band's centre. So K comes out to 0.046 mag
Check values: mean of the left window 13.9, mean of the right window 11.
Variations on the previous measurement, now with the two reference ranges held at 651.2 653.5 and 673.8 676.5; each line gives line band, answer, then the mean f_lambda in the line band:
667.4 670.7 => 0.10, 10.9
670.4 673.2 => 0.10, 10.2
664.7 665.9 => 0.13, 11.6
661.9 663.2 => 0.05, 13.3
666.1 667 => 0.06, 12.1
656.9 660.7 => -0.03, 15.4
